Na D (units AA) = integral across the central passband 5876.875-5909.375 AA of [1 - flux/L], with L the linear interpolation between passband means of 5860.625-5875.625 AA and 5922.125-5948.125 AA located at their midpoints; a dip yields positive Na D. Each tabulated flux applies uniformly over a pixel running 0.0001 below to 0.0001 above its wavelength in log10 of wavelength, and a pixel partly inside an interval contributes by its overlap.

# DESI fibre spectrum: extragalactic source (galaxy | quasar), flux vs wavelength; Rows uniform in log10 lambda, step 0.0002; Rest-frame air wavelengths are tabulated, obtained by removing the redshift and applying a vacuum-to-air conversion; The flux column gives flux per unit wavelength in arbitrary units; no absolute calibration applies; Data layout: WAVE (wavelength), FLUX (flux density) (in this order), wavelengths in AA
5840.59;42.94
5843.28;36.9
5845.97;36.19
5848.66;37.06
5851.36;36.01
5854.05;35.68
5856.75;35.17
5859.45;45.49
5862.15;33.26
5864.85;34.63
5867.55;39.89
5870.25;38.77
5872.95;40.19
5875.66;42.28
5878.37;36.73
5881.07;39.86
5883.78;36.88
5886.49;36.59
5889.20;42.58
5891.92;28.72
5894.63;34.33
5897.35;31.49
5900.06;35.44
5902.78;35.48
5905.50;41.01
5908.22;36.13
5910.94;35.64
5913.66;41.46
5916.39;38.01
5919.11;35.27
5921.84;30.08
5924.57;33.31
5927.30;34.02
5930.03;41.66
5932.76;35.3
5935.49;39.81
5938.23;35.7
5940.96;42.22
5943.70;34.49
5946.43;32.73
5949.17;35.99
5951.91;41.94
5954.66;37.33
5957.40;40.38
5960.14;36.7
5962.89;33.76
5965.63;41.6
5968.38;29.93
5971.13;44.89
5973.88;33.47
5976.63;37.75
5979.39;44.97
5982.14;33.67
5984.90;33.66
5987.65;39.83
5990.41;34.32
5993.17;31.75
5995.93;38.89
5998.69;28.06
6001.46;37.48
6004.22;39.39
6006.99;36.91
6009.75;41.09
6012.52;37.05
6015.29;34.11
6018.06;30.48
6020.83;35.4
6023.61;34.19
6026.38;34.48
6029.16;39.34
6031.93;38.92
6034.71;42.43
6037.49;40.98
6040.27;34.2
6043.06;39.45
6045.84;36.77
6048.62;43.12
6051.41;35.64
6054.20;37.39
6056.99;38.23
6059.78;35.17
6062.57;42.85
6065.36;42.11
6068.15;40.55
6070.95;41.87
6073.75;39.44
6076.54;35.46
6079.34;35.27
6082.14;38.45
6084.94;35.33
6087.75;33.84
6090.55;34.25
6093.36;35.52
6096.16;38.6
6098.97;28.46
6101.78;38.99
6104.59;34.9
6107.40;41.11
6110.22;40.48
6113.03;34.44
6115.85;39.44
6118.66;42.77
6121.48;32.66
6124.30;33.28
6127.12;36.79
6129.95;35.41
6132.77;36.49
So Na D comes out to 0.9 AA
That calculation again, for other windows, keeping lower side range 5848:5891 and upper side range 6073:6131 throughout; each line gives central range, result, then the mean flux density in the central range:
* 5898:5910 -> 0.4 AA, 36.7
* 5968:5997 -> 0.3 AA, 36.9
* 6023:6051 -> -1.2 AA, 38.4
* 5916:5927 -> 1.1 AA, 33.8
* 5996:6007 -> 0.4 AA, 35.7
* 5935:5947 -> 0.2 AA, 37.1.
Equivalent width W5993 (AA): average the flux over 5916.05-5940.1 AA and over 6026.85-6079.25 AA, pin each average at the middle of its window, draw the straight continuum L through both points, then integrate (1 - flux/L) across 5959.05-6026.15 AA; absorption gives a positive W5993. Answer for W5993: 2.3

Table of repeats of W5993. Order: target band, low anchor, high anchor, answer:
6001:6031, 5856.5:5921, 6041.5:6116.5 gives 0.93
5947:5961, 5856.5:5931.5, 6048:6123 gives -0.40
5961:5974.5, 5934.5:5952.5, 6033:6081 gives 0.27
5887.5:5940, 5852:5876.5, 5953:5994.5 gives 2.13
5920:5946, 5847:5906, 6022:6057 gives 0.90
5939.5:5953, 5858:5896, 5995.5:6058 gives 0.05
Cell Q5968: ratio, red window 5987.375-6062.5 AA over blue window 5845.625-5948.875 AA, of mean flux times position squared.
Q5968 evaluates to 1.0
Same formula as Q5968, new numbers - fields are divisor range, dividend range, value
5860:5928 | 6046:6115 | 1.09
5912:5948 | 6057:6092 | 1.09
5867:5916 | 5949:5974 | 1.04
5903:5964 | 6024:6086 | 1.08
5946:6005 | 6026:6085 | 1.08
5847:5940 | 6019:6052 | 1.08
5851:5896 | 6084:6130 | 1.05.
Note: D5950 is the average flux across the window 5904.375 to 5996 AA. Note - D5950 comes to 37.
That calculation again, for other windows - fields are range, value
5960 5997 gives 36.8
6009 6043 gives 36.9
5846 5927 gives 36.8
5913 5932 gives 36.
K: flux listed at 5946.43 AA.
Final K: 32.73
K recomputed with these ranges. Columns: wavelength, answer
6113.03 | 34.44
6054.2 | 37.39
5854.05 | 35.68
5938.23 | 35.7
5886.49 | 36.59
